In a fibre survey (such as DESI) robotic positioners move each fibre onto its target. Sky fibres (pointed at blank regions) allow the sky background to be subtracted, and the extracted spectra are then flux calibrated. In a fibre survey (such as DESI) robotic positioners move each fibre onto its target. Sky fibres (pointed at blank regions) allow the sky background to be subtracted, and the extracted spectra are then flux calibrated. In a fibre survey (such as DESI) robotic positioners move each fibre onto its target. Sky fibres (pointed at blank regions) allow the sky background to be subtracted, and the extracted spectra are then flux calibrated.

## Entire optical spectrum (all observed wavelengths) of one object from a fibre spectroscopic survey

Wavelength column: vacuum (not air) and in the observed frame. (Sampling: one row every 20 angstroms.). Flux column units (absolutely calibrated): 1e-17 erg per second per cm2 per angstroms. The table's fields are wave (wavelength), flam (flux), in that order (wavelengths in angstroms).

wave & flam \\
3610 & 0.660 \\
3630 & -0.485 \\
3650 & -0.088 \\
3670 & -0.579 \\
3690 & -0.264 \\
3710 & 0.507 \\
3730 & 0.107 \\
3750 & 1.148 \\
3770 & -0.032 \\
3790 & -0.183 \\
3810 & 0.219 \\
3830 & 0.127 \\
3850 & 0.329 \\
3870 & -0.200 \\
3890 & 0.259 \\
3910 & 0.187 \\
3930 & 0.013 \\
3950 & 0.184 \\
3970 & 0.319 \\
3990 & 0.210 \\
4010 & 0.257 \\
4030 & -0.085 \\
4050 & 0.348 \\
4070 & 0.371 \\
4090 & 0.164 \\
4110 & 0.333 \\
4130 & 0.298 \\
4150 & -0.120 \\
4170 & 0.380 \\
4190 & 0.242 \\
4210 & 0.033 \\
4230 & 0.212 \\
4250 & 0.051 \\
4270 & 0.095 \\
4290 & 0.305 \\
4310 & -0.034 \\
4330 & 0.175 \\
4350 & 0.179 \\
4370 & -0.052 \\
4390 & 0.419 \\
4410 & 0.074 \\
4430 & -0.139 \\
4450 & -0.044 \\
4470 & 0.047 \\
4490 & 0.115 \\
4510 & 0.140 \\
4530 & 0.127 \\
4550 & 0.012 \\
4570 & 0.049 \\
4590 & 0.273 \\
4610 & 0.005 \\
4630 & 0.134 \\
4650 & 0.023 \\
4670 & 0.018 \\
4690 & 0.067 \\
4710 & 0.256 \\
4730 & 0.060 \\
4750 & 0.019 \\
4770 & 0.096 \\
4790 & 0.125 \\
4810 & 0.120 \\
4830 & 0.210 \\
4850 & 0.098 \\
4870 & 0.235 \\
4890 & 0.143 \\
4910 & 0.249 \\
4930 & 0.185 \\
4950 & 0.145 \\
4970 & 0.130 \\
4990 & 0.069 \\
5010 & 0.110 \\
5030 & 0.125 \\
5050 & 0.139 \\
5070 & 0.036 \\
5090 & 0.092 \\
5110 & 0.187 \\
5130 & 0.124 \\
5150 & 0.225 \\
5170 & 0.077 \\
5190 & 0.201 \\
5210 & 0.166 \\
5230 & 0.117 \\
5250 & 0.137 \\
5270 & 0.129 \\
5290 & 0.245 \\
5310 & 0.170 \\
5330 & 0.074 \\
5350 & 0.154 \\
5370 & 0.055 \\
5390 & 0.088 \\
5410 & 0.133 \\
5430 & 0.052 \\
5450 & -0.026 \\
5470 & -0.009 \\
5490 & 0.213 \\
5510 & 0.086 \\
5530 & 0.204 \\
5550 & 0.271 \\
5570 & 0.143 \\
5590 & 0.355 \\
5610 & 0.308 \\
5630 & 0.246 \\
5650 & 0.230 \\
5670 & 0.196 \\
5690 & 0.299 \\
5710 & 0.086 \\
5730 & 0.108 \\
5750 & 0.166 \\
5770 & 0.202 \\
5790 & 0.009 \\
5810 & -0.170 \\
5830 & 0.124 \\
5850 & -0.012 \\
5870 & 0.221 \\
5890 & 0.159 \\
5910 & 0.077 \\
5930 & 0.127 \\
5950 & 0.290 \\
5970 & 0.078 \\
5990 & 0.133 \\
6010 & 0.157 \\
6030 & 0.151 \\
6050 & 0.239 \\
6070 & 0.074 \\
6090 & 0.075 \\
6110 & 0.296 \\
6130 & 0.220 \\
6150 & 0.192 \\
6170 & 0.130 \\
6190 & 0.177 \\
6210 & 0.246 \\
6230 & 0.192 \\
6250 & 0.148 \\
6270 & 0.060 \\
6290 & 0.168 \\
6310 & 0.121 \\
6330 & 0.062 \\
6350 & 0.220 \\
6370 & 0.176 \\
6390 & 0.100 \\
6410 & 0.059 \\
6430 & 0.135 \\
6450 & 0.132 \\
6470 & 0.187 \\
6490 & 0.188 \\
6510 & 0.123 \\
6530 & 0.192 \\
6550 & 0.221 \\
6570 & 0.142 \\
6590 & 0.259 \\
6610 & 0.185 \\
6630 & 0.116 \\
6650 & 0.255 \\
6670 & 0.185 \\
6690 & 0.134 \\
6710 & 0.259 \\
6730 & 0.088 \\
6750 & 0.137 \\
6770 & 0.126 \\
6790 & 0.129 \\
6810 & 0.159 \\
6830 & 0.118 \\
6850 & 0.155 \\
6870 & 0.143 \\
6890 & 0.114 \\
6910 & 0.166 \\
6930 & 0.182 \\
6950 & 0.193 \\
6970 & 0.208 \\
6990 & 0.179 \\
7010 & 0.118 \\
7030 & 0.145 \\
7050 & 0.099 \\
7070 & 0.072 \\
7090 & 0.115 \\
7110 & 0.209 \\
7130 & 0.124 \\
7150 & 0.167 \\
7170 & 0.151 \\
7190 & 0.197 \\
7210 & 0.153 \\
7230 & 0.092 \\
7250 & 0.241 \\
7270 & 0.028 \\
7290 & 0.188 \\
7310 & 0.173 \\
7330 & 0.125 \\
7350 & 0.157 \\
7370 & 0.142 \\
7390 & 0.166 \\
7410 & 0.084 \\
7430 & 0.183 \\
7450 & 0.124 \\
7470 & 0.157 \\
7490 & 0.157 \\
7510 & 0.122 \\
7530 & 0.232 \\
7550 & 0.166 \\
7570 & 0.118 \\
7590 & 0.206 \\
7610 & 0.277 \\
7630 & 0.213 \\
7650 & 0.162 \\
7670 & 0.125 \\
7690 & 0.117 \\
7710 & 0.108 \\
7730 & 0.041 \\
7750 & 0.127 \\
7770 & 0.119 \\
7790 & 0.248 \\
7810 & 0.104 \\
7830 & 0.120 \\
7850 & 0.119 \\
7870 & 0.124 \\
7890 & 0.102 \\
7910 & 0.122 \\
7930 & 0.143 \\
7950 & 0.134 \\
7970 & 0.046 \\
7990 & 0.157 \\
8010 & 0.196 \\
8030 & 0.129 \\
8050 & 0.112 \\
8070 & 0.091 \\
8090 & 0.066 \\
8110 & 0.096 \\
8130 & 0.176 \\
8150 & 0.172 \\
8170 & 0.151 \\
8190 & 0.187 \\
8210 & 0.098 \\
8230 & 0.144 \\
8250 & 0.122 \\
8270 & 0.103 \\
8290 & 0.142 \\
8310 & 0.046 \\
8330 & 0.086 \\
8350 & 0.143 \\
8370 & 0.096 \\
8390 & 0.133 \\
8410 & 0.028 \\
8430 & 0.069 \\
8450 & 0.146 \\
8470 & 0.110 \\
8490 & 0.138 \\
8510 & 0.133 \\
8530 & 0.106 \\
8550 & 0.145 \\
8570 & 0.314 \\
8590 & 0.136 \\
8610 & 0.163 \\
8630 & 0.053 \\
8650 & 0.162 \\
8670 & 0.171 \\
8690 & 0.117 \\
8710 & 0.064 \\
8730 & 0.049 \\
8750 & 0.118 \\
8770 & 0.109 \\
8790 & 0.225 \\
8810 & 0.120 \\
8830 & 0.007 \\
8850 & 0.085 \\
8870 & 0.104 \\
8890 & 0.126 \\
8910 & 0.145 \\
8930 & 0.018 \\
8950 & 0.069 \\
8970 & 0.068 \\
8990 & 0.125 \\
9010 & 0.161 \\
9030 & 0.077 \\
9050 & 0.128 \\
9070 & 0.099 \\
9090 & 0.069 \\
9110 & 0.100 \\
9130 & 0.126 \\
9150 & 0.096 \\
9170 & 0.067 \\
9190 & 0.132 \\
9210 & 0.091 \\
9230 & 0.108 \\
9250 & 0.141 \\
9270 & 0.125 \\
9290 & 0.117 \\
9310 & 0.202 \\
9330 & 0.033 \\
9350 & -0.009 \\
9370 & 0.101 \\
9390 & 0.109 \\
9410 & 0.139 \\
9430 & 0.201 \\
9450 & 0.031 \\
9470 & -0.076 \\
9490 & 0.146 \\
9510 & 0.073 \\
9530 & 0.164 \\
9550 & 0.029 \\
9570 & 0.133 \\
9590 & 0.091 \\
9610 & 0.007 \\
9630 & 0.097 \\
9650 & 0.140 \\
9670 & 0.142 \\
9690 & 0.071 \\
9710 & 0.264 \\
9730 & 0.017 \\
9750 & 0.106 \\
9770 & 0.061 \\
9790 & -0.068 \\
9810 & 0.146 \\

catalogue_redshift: 0.306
